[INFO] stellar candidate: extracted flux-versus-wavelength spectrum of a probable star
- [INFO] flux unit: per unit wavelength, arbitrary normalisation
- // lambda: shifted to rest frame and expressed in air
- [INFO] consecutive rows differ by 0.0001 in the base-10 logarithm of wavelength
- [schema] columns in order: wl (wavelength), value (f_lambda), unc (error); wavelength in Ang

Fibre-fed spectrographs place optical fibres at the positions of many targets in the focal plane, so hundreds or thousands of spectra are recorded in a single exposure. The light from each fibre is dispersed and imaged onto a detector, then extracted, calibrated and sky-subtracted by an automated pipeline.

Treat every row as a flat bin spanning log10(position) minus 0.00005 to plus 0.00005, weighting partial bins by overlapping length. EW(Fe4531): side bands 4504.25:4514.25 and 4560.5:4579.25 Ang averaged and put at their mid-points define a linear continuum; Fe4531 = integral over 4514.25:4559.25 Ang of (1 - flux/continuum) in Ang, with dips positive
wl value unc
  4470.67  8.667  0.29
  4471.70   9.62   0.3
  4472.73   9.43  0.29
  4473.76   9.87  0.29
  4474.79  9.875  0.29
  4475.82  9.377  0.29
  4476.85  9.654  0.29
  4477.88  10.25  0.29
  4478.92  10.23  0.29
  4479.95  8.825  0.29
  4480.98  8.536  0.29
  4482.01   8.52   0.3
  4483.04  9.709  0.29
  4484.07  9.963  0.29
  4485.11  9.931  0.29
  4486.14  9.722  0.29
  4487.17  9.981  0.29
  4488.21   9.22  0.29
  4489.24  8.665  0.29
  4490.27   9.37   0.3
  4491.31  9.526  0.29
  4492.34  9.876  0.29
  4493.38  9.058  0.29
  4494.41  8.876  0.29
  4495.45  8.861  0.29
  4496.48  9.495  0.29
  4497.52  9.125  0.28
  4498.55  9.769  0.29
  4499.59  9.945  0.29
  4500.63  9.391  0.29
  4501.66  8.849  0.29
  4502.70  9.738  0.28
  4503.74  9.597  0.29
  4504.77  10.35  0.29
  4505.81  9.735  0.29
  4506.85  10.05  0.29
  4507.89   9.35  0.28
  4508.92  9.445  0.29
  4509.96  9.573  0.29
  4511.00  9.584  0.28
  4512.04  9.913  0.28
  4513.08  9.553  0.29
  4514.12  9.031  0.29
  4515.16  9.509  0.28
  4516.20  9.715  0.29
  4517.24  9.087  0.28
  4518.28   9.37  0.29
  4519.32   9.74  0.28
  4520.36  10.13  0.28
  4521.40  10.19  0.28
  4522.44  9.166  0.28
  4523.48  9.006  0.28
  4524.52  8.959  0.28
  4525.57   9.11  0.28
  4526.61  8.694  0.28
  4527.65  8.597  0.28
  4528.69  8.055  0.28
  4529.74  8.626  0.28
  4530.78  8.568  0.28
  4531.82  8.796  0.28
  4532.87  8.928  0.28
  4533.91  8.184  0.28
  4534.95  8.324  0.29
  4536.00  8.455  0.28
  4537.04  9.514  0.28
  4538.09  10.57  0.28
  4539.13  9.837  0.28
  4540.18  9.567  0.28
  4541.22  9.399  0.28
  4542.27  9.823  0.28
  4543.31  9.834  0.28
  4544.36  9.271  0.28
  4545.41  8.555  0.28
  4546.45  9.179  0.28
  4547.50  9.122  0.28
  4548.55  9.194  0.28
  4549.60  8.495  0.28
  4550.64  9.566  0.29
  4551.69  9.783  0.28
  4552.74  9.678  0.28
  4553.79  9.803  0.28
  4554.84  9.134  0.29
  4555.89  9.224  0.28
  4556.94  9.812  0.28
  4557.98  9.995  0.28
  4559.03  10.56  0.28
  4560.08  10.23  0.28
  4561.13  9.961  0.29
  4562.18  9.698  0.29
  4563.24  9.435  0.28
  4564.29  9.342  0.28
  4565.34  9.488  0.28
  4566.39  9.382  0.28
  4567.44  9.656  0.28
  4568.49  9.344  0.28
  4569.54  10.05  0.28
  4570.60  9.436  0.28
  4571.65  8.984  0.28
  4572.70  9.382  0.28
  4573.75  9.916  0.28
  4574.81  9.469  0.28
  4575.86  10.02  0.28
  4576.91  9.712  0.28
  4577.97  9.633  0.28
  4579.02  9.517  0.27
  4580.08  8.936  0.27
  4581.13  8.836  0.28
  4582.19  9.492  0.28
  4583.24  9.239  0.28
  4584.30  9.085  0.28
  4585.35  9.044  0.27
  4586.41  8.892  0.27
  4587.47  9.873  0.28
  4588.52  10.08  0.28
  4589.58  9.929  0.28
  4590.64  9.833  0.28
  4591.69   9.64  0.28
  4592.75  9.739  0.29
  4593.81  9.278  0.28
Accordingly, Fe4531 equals 1.7 Ang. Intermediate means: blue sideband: 9.68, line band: 9.27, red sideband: 9.58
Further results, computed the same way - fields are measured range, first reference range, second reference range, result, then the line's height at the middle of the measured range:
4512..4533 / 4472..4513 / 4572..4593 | 0.8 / 9.51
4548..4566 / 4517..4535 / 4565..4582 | -0.6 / 9.31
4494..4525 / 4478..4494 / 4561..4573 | -0.2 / 9.45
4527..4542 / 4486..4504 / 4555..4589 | 0.8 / 9.47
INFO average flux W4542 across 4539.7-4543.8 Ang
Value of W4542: 9.67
